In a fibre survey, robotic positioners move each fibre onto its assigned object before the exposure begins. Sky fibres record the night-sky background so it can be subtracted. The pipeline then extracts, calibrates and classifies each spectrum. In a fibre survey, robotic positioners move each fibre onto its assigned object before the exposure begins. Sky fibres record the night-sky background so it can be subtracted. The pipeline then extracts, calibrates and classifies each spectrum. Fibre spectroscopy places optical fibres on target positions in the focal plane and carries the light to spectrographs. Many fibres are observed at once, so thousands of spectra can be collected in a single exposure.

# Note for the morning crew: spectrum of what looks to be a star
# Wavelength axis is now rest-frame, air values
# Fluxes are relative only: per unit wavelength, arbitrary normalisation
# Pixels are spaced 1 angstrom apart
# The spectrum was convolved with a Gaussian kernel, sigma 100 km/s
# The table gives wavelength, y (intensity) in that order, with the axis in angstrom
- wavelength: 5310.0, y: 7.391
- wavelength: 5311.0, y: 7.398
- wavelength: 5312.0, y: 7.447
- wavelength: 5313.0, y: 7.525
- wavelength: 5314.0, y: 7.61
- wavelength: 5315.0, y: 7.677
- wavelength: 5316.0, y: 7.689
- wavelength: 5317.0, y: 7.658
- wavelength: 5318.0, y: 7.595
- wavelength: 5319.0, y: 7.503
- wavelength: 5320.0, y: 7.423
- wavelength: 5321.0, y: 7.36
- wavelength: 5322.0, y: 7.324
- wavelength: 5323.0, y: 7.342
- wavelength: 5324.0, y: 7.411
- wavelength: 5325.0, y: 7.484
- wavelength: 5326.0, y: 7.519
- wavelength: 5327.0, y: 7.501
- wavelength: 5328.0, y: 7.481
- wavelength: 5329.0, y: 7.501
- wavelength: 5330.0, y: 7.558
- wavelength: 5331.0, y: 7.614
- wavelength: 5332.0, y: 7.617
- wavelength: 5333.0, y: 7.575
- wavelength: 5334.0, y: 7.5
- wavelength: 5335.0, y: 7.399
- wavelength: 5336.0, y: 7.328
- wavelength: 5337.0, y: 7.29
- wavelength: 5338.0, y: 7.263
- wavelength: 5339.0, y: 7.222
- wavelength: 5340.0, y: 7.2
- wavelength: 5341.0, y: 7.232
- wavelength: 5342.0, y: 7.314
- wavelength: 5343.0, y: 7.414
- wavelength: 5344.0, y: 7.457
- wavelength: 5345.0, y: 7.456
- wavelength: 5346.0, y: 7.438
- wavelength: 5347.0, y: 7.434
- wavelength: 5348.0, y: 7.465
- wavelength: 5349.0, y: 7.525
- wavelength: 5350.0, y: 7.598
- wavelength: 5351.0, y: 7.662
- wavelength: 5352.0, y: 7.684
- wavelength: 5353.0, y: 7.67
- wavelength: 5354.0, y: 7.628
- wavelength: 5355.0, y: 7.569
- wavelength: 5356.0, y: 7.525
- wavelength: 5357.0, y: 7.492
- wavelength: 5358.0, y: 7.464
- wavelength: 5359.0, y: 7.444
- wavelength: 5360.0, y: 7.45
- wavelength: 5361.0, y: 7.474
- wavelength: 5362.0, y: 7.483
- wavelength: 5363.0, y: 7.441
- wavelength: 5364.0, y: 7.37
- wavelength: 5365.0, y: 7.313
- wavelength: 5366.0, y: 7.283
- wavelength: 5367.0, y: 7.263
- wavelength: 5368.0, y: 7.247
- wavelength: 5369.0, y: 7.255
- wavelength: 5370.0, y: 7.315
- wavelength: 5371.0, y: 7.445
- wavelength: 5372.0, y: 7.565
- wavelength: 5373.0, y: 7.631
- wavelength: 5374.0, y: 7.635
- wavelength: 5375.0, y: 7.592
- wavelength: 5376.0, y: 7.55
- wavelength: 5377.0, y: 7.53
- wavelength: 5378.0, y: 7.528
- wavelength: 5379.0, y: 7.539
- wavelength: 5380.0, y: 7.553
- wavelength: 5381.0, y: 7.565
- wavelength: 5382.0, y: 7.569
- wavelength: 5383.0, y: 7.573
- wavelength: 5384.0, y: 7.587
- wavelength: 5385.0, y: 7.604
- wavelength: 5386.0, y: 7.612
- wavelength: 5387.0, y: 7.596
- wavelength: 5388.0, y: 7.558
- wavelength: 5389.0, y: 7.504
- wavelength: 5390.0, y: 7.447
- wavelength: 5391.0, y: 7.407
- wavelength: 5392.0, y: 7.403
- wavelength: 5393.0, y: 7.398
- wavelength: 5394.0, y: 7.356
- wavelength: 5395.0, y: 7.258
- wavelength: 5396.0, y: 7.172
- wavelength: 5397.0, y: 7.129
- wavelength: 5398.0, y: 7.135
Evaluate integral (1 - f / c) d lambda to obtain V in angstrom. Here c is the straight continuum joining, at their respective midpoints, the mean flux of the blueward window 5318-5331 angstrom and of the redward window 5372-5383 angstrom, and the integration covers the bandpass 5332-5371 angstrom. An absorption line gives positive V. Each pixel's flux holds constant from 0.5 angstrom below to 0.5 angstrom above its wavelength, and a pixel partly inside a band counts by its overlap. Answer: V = 0.5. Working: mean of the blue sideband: 7.46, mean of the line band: 7.43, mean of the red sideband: 7.57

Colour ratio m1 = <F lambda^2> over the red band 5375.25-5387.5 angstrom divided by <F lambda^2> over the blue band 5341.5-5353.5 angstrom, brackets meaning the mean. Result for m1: 1.02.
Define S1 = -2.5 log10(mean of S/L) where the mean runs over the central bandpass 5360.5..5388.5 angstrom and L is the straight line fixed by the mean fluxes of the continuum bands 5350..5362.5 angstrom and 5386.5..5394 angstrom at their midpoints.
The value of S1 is 0.00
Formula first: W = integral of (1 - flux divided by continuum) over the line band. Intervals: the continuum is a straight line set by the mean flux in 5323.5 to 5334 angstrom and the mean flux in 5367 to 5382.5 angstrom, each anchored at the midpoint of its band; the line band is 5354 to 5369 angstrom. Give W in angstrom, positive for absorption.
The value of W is 0.2 angstrom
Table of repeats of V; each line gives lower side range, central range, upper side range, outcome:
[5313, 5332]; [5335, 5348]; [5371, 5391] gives 0.3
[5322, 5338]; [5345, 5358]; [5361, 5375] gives -0.2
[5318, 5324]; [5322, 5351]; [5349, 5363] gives 0.1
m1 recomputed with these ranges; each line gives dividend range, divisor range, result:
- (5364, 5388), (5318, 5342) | 1.03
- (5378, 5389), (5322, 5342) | 1.04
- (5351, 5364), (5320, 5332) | 1.02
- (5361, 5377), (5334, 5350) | 1.02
